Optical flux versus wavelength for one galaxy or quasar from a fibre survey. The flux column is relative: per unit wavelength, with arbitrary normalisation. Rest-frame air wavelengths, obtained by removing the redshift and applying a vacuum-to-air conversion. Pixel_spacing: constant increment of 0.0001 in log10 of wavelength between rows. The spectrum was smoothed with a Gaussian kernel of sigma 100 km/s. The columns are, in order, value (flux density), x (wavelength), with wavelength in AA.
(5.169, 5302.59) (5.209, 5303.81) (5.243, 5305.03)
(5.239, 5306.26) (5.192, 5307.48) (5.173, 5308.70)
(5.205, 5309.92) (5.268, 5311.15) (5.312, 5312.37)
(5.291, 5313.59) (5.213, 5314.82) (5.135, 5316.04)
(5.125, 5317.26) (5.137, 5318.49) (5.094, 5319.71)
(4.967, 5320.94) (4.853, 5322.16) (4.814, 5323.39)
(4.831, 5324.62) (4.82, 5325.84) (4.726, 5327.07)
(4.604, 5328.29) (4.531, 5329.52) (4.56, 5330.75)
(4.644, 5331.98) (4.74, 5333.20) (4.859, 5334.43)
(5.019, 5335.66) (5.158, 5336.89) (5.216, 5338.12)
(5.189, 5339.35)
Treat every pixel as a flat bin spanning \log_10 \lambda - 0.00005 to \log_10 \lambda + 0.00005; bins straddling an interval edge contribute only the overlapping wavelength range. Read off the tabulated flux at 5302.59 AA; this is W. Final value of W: 5.169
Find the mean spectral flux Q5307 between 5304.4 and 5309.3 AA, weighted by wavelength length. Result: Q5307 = 5.21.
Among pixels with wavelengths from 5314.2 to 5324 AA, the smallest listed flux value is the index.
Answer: 4.814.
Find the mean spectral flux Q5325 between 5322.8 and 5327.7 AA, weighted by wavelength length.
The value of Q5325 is 4.8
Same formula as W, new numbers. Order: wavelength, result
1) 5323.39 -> 4.814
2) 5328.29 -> 4.604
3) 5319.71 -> 5.094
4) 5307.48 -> 5.192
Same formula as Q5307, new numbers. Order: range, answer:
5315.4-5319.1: 5.14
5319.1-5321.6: 5.03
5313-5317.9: 5.19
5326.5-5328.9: 4.68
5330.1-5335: 4.7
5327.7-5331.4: 4.56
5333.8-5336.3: 4.93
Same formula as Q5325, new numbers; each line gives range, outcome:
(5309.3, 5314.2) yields 5.27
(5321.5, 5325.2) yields 4.83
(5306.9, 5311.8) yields 5.21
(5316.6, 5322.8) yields 5.03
